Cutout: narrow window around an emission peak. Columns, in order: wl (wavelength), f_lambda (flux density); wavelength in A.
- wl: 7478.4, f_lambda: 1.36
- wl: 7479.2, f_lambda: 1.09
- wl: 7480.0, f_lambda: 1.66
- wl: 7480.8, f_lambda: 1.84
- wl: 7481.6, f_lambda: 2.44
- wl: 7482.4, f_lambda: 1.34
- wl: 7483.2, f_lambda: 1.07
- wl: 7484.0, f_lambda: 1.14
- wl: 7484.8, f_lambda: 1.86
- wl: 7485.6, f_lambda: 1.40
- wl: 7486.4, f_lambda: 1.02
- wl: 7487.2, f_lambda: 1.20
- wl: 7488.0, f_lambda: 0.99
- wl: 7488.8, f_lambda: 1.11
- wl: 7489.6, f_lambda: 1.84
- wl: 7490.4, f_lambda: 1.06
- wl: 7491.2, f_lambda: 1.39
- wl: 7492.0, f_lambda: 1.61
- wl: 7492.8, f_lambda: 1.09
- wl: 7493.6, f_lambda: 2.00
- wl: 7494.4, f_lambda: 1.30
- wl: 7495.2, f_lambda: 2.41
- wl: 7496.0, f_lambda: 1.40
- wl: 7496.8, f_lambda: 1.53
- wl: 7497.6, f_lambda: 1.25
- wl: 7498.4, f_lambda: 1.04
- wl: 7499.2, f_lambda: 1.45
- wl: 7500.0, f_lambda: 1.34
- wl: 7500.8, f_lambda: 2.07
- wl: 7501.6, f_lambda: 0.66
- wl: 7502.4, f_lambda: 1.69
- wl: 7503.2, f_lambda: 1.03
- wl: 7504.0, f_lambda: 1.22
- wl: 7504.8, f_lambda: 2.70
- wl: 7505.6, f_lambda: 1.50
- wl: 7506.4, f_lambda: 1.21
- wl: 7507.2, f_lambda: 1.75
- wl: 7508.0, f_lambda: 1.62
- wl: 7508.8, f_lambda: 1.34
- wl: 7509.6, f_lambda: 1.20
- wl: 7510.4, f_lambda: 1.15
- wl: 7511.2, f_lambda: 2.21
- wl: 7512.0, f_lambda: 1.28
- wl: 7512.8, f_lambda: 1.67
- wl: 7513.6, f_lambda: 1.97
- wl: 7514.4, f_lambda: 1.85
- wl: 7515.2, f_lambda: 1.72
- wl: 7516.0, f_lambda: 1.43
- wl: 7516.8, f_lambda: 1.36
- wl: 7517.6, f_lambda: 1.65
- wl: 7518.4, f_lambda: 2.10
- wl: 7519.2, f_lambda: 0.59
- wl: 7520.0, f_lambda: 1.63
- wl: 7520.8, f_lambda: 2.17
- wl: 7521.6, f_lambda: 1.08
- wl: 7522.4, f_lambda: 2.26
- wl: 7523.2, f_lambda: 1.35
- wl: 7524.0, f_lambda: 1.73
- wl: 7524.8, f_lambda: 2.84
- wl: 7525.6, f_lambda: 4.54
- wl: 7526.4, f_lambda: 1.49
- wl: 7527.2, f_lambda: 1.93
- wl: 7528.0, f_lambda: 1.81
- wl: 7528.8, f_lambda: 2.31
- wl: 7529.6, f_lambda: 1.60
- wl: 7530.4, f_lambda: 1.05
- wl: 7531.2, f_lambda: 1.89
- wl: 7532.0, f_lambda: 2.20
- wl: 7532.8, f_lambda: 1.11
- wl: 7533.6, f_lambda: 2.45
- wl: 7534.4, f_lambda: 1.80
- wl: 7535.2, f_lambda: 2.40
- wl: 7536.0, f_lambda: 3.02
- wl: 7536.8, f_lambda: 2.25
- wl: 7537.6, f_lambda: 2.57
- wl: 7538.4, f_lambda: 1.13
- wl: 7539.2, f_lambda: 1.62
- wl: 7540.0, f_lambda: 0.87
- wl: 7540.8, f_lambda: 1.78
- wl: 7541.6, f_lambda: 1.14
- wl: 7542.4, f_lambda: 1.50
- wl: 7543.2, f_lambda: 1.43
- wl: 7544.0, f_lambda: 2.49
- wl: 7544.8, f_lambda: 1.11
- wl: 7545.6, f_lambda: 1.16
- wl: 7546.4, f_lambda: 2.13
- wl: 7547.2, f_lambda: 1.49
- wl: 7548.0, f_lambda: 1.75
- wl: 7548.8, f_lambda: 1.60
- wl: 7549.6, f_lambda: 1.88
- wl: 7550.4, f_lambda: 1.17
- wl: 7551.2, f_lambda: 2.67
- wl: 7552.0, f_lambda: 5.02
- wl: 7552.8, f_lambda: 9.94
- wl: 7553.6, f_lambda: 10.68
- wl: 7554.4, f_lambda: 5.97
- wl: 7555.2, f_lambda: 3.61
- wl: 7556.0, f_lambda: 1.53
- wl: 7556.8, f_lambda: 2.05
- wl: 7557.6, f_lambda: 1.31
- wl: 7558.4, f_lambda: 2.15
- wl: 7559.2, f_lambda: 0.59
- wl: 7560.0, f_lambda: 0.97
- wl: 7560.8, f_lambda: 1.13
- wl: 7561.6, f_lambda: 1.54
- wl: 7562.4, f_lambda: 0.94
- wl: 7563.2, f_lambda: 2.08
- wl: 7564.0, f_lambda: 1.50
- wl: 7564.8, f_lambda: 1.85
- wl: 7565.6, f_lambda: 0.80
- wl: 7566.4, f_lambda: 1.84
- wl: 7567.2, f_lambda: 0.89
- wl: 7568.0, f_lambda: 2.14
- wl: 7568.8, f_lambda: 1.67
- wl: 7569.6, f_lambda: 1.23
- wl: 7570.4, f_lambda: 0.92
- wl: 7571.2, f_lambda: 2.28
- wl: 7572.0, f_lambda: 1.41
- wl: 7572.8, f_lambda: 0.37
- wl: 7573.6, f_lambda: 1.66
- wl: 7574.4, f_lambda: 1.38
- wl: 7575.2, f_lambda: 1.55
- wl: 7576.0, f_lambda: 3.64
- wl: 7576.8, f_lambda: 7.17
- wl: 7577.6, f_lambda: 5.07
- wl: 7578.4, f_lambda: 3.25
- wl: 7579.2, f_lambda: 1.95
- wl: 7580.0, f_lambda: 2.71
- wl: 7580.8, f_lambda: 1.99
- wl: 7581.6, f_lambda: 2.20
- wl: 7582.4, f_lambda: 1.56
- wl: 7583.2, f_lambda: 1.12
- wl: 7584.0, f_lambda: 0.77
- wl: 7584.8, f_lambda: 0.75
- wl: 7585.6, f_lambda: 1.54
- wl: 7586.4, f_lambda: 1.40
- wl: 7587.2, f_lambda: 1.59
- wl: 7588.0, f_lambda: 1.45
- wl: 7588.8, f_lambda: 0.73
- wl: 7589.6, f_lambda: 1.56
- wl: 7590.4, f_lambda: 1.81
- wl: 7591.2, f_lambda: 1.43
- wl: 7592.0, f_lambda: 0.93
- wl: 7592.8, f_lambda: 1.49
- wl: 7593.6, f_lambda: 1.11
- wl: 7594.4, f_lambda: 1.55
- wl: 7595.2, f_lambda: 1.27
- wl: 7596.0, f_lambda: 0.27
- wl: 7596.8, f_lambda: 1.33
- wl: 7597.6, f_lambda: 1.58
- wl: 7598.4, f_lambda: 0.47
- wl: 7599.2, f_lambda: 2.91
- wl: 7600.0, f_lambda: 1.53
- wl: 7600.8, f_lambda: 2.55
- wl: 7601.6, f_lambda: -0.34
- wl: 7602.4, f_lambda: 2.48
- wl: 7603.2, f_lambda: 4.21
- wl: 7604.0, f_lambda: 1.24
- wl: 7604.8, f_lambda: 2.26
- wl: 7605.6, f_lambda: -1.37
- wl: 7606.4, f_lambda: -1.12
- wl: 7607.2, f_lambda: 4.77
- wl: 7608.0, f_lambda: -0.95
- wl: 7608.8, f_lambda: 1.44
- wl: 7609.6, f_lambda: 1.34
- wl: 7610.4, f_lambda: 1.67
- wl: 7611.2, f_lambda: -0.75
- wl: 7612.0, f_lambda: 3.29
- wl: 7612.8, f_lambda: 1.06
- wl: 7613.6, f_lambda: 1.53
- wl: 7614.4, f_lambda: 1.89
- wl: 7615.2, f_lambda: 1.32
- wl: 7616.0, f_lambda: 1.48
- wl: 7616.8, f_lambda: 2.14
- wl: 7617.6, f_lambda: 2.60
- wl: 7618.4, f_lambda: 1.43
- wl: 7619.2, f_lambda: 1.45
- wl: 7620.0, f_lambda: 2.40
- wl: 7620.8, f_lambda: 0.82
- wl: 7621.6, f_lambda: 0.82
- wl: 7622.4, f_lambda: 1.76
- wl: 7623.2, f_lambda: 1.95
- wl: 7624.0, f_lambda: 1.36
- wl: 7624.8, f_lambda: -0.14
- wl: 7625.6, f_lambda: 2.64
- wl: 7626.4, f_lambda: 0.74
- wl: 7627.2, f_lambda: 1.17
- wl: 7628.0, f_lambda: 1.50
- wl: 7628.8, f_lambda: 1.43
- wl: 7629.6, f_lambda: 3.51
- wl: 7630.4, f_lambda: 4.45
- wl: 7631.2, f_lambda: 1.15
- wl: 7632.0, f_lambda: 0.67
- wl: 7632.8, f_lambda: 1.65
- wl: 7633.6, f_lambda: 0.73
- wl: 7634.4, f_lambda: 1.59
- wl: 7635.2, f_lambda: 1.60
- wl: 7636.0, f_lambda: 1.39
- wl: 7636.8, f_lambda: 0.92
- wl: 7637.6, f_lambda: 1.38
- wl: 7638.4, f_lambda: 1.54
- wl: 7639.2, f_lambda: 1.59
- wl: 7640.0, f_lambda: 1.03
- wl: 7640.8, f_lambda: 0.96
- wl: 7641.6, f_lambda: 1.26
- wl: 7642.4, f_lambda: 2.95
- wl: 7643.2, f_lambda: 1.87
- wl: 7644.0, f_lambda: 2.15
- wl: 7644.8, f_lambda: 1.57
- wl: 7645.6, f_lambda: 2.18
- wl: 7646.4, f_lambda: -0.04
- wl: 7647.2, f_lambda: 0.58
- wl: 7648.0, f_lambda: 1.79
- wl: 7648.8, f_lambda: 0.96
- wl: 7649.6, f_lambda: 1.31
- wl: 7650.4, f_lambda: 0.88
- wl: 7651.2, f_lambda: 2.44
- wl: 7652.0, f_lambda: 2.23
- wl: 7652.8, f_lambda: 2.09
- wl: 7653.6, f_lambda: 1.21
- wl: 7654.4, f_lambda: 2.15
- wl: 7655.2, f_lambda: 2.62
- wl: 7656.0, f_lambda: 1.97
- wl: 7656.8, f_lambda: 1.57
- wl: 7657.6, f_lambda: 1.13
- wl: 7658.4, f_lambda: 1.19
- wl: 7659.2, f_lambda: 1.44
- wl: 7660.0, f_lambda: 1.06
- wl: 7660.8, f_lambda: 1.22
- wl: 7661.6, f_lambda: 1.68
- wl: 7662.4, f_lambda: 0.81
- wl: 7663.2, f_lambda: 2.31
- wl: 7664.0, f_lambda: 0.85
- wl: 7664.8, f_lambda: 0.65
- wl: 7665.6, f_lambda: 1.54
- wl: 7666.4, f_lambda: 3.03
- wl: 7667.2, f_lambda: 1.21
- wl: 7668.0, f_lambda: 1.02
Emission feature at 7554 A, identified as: H-alpha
